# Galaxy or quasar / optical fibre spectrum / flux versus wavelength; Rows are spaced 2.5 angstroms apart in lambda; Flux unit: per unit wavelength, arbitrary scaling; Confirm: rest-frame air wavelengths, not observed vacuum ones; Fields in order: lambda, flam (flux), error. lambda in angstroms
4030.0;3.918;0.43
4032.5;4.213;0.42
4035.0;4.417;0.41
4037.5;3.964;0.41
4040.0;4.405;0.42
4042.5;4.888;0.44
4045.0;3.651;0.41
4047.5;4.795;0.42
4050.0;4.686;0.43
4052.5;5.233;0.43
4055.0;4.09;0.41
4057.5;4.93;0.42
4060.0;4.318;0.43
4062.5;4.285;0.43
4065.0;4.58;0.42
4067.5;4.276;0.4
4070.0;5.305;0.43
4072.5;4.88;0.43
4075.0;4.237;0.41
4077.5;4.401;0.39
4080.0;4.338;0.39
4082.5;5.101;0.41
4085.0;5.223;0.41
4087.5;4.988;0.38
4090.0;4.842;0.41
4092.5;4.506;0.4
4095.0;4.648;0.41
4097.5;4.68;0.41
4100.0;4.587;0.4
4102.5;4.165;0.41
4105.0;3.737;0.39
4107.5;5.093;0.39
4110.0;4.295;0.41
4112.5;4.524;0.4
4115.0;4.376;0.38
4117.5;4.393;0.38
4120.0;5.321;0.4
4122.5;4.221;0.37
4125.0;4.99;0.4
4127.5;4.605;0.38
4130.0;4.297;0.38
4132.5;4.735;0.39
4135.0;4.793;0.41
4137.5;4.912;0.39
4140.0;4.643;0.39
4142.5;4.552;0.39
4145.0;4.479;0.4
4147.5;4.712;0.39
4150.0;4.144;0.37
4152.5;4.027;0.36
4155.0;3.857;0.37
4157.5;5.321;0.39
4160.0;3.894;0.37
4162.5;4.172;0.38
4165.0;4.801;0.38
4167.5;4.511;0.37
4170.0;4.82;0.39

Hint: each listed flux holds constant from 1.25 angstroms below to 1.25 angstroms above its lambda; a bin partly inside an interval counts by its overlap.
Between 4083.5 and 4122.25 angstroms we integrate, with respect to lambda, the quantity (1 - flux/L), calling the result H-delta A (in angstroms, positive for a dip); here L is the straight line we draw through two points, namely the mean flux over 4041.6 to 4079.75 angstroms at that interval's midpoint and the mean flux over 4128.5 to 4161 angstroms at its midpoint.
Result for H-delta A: -0.8 angstroms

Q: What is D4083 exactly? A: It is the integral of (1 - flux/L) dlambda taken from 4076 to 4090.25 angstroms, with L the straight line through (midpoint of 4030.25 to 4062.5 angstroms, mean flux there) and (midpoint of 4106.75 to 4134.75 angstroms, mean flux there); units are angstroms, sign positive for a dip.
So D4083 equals -0.9 angstroms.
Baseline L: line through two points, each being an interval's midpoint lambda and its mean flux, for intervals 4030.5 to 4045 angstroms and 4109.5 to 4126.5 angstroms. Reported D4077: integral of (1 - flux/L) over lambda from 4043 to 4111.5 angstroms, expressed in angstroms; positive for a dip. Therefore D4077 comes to -2.3 angstroms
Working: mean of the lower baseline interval 4.29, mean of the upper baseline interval 4.6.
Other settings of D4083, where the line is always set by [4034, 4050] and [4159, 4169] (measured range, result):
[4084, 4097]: -1.3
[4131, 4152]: -1.1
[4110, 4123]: -0.6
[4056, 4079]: -1.0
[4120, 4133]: -0.8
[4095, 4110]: -0.3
